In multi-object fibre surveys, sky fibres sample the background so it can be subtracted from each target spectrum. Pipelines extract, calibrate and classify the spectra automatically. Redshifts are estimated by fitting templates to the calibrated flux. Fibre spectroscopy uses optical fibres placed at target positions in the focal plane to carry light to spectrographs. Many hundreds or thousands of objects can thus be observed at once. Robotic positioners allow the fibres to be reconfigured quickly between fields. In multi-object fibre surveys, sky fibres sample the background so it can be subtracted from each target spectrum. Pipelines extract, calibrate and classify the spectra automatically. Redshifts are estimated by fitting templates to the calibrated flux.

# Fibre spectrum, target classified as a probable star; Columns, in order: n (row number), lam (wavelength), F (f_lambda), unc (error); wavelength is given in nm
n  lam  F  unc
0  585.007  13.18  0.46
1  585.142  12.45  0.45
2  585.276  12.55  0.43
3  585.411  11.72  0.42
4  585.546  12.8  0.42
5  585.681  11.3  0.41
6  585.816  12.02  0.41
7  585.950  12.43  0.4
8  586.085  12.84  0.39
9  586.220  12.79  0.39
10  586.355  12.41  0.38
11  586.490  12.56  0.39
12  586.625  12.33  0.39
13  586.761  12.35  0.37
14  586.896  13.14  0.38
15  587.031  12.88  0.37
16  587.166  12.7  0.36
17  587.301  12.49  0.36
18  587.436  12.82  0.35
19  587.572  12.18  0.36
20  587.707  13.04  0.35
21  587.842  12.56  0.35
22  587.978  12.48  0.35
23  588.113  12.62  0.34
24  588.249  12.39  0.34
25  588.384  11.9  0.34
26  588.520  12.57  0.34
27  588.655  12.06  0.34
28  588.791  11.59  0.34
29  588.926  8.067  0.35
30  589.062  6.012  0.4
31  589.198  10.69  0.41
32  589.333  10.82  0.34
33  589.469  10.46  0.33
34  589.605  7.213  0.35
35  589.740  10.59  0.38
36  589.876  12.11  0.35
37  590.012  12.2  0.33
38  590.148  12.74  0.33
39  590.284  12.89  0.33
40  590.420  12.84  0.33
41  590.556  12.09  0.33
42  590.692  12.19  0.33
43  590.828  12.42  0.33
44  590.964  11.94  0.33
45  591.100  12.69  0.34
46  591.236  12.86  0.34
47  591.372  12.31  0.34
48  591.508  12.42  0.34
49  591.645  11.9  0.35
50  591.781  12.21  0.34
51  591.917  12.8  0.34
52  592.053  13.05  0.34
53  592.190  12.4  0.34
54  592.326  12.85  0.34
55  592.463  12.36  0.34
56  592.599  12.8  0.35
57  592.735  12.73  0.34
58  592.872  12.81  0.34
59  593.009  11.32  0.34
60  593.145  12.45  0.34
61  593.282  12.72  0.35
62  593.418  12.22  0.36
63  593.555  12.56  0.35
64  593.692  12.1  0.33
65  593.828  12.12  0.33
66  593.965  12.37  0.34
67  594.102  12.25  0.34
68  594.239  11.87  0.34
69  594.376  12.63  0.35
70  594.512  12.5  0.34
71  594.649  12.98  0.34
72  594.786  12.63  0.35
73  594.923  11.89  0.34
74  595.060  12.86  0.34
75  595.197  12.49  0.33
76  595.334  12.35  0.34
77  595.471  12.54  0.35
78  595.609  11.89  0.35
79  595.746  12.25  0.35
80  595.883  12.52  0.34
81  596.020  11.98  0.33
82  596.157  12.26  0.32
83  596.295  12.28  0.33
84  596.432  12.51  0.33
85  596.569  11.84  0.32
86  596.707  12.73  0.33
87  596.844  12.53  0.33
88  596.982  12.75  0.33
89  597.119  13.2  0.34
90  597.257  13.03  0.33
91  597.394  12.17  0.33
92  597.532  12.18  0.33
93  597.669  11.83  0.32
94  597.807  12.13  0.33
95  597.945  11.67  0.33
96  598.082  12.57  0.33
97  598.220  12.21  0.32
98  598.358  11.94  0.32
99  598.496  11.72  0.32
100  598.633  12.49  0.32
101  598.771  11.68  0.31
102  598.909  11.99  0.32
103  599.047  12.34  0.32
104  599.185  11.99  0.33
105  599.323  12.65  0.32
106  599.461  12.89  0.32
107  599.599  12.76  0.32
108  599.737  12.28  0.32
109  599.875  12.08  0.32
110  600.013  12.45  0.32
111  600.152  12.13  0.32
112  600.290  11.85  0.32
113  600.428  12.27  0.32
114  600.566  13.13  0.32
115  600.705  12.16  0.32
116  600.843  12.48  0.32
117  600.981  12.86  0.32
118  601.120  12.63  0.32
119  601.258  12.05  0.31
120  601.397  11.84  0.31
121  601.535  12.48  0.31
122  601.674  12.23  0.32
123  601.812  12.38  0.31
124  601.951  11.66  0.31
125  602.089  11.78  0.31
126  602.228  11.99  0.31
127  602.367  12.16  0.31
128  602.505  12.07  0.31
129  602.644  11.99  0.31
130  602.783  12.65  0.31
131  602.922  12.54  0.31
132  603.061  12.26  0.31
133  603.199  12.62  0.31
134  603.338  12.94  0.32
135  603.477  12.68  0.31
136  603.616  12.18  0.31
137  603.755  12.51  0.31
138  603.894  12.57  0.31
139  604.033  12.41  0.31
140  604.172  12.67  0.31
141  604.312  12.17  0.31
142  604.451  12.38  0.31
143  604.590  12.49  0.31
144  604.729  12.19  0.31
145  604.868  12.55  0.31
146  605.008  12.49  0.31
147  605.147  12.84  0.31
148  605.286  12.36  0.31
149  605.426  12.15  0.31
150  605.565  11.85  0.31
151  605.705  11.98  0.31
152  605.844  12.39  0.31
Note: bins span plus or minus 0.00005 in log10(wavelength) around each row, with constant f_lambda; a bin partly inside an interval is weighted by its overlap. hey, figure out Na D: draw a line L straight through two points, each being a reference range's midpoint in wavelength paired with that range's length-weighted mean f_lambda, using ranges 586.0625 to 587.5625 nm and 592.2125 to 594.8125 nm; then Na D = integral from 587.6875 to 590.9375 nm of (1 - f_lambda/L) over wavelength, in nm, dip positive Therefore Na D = 0.29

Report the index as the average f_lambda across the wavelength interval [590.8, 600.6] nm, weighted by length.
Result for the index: 12.4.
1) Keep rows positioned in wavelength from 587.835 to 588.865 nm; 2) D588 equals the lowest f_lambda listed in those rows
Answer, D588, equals 11.59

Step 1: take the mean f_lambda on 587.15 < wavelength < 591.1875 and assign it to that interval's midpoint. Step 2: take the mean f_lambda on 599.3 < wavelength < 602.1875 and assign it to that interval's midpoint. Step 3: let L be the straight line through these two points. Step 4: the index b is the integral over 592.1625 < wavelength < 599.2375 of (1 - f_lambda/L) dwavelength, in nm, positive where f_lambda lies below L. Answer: -0.18 nm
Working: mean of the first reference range 11.6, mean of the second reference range 12.3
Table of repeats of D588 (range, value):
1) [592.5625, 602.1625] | 11.32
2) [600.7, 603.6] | 11.66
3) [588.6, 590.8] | 6.012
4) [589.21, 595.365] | 7.213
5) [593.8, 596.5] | 11.87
